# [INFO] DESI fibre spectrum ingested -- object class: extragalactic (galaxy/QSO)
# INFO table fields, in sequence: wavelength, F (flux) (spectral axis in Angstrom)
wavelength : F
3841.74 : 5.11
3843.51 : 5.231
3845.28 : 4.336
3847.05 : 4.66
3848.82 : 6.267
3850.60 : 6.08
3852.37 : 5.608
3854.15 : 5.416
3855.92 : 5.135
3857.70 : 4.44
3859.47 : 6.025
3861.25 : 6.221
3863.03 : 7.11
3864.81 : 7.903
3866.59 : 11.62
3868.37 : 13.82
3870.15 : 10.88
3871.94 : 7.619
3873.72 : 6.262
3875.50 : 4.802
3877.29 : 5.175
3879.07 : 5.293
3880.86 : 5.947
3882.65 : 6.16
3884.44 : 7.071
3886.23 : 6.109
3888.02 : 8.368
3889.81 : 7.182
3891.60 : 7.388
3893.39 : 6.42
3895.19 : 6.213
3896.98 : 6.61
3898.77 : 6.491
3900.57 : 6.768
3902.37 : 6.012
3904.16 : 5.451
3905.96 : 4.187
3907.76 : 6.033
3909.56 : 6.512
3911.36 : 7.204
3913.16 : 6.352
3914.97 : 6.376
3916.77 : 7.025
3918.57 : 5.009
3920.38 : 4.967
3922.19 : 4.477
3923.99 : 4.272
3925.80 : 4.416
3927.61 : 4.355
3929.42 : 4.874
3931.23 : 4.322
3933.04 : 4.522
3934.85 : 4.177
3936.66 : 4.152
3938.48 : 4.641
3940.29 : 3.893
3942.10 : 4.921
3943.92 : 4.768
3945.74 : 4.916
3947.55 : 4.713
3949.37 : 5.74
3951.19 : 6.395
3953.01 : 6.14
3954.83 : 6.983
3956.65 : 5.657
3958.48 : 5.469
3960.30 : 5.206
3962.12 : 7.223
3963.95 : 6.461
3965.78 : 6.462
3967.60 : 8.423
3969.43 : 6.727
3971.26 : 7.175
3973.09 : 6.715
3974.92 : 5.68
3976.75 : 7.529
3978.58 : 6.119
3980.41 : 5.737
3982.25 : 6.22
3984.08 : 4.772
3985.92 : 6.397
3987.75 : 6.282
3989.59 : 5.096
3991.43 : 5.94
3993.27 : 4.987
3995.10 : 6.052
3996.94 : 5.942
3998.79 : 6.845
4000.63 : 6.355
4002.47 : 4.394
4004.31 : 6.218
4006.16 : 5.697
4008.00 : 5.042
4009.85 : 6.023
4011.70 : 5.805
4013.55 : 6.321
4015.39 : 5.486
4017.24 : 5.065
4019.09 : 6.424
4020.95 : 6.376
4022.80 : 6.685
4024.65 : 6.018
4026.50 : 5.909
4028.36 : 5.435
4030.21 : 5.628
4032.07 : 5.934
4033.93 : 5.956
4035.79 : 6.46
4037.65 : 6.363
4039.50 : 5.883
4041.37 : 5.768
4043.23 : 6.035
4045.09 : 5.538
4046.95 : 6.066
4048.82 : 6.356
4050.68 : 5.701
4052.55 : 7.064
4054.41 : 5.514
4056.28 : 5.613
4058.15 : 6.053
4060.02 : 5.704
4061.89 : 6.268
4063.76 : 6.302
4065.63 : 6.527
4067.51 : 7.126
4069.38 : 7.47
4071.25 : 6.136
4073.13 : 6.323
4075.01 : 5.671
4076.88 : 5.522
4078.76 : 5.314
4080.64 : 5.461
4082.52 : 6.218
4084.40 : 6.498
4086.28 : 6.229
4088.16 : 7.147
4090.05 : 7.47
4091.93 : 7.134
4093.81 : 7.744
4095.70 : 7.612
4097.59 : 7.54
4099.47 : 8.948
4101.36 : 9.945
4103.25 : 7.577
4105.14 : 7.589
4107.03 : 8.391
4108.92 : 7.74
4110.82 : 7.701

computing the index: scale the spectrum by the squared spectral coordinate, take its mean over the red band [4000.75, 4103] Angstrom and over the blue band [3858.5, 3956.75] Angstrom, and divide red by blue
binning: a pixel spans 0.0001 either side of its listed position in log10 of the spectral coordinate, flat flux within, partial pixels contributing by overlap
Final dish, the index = 1.1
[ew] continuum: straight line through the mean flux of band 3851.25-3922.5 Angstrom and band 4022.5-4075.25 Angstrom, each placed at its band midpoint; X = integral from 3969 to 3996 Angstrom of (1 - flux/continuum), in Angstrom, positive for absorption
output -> 1.0 Angstrom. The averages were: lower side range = 6.6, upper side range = 6.12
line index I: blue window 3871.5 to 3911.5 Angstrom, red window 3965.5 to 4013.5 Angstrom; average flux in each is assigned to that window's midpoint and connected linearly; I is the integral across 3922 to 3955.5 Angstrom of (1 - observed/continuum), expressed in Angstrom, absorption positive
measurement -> 7.1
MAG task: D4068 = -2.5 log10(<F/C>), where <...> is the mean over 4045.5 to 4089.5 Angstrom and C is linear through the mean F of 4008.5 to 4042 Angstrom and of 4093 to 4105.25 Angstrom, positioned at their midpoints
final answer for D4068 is 0.17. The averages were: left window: 5.96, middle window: 6.19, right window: 8.18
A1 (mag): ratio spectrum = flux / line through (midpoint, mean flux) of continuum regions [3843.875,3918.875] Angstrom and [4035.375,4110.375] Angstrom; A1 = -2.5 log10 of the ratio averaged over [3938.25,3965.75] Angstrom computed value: 0.18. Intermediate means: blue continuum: 6.56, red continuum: 6.66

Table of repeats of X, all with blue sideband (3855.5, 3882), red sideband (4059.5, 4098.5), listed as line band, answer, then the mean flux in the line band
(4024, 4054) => 3.07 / 6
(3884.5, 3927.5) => 6.40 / 6.07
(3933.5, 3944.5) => 4.07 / 4.42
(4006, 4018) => 2.01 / 5.64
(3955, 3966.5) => 1.34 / 6.13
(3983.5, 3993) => 1.62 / 5.68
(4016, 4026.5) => 1.04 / 6.08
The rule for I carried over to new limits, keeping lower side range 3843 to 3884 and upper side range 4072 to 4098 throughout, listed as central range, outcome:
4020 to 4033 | 1.1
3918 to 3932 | 4.3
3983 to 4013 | 3.8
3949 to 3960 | 0.9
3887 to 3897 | -0.7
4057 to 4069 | 0.3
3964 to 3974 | -0.7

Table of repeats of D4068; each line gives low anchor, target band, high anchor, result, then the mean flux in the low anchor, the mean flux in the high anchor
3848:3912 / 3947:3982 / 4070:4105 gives 0.07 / 6.71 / 6.94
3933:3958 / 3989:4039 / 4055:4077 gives -0.02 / 5.14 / 6.24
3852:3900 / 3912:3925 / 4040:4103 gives 0.24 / 6.95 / 6.56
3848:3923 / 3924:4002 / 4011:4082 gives 0.11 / 6.57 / 6.04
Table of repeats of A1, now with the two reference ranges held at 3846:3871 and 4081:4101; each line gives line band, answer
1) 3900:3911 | 0.225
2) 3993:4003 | 0.230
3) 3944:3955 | 0.267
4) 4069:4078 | 0.186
